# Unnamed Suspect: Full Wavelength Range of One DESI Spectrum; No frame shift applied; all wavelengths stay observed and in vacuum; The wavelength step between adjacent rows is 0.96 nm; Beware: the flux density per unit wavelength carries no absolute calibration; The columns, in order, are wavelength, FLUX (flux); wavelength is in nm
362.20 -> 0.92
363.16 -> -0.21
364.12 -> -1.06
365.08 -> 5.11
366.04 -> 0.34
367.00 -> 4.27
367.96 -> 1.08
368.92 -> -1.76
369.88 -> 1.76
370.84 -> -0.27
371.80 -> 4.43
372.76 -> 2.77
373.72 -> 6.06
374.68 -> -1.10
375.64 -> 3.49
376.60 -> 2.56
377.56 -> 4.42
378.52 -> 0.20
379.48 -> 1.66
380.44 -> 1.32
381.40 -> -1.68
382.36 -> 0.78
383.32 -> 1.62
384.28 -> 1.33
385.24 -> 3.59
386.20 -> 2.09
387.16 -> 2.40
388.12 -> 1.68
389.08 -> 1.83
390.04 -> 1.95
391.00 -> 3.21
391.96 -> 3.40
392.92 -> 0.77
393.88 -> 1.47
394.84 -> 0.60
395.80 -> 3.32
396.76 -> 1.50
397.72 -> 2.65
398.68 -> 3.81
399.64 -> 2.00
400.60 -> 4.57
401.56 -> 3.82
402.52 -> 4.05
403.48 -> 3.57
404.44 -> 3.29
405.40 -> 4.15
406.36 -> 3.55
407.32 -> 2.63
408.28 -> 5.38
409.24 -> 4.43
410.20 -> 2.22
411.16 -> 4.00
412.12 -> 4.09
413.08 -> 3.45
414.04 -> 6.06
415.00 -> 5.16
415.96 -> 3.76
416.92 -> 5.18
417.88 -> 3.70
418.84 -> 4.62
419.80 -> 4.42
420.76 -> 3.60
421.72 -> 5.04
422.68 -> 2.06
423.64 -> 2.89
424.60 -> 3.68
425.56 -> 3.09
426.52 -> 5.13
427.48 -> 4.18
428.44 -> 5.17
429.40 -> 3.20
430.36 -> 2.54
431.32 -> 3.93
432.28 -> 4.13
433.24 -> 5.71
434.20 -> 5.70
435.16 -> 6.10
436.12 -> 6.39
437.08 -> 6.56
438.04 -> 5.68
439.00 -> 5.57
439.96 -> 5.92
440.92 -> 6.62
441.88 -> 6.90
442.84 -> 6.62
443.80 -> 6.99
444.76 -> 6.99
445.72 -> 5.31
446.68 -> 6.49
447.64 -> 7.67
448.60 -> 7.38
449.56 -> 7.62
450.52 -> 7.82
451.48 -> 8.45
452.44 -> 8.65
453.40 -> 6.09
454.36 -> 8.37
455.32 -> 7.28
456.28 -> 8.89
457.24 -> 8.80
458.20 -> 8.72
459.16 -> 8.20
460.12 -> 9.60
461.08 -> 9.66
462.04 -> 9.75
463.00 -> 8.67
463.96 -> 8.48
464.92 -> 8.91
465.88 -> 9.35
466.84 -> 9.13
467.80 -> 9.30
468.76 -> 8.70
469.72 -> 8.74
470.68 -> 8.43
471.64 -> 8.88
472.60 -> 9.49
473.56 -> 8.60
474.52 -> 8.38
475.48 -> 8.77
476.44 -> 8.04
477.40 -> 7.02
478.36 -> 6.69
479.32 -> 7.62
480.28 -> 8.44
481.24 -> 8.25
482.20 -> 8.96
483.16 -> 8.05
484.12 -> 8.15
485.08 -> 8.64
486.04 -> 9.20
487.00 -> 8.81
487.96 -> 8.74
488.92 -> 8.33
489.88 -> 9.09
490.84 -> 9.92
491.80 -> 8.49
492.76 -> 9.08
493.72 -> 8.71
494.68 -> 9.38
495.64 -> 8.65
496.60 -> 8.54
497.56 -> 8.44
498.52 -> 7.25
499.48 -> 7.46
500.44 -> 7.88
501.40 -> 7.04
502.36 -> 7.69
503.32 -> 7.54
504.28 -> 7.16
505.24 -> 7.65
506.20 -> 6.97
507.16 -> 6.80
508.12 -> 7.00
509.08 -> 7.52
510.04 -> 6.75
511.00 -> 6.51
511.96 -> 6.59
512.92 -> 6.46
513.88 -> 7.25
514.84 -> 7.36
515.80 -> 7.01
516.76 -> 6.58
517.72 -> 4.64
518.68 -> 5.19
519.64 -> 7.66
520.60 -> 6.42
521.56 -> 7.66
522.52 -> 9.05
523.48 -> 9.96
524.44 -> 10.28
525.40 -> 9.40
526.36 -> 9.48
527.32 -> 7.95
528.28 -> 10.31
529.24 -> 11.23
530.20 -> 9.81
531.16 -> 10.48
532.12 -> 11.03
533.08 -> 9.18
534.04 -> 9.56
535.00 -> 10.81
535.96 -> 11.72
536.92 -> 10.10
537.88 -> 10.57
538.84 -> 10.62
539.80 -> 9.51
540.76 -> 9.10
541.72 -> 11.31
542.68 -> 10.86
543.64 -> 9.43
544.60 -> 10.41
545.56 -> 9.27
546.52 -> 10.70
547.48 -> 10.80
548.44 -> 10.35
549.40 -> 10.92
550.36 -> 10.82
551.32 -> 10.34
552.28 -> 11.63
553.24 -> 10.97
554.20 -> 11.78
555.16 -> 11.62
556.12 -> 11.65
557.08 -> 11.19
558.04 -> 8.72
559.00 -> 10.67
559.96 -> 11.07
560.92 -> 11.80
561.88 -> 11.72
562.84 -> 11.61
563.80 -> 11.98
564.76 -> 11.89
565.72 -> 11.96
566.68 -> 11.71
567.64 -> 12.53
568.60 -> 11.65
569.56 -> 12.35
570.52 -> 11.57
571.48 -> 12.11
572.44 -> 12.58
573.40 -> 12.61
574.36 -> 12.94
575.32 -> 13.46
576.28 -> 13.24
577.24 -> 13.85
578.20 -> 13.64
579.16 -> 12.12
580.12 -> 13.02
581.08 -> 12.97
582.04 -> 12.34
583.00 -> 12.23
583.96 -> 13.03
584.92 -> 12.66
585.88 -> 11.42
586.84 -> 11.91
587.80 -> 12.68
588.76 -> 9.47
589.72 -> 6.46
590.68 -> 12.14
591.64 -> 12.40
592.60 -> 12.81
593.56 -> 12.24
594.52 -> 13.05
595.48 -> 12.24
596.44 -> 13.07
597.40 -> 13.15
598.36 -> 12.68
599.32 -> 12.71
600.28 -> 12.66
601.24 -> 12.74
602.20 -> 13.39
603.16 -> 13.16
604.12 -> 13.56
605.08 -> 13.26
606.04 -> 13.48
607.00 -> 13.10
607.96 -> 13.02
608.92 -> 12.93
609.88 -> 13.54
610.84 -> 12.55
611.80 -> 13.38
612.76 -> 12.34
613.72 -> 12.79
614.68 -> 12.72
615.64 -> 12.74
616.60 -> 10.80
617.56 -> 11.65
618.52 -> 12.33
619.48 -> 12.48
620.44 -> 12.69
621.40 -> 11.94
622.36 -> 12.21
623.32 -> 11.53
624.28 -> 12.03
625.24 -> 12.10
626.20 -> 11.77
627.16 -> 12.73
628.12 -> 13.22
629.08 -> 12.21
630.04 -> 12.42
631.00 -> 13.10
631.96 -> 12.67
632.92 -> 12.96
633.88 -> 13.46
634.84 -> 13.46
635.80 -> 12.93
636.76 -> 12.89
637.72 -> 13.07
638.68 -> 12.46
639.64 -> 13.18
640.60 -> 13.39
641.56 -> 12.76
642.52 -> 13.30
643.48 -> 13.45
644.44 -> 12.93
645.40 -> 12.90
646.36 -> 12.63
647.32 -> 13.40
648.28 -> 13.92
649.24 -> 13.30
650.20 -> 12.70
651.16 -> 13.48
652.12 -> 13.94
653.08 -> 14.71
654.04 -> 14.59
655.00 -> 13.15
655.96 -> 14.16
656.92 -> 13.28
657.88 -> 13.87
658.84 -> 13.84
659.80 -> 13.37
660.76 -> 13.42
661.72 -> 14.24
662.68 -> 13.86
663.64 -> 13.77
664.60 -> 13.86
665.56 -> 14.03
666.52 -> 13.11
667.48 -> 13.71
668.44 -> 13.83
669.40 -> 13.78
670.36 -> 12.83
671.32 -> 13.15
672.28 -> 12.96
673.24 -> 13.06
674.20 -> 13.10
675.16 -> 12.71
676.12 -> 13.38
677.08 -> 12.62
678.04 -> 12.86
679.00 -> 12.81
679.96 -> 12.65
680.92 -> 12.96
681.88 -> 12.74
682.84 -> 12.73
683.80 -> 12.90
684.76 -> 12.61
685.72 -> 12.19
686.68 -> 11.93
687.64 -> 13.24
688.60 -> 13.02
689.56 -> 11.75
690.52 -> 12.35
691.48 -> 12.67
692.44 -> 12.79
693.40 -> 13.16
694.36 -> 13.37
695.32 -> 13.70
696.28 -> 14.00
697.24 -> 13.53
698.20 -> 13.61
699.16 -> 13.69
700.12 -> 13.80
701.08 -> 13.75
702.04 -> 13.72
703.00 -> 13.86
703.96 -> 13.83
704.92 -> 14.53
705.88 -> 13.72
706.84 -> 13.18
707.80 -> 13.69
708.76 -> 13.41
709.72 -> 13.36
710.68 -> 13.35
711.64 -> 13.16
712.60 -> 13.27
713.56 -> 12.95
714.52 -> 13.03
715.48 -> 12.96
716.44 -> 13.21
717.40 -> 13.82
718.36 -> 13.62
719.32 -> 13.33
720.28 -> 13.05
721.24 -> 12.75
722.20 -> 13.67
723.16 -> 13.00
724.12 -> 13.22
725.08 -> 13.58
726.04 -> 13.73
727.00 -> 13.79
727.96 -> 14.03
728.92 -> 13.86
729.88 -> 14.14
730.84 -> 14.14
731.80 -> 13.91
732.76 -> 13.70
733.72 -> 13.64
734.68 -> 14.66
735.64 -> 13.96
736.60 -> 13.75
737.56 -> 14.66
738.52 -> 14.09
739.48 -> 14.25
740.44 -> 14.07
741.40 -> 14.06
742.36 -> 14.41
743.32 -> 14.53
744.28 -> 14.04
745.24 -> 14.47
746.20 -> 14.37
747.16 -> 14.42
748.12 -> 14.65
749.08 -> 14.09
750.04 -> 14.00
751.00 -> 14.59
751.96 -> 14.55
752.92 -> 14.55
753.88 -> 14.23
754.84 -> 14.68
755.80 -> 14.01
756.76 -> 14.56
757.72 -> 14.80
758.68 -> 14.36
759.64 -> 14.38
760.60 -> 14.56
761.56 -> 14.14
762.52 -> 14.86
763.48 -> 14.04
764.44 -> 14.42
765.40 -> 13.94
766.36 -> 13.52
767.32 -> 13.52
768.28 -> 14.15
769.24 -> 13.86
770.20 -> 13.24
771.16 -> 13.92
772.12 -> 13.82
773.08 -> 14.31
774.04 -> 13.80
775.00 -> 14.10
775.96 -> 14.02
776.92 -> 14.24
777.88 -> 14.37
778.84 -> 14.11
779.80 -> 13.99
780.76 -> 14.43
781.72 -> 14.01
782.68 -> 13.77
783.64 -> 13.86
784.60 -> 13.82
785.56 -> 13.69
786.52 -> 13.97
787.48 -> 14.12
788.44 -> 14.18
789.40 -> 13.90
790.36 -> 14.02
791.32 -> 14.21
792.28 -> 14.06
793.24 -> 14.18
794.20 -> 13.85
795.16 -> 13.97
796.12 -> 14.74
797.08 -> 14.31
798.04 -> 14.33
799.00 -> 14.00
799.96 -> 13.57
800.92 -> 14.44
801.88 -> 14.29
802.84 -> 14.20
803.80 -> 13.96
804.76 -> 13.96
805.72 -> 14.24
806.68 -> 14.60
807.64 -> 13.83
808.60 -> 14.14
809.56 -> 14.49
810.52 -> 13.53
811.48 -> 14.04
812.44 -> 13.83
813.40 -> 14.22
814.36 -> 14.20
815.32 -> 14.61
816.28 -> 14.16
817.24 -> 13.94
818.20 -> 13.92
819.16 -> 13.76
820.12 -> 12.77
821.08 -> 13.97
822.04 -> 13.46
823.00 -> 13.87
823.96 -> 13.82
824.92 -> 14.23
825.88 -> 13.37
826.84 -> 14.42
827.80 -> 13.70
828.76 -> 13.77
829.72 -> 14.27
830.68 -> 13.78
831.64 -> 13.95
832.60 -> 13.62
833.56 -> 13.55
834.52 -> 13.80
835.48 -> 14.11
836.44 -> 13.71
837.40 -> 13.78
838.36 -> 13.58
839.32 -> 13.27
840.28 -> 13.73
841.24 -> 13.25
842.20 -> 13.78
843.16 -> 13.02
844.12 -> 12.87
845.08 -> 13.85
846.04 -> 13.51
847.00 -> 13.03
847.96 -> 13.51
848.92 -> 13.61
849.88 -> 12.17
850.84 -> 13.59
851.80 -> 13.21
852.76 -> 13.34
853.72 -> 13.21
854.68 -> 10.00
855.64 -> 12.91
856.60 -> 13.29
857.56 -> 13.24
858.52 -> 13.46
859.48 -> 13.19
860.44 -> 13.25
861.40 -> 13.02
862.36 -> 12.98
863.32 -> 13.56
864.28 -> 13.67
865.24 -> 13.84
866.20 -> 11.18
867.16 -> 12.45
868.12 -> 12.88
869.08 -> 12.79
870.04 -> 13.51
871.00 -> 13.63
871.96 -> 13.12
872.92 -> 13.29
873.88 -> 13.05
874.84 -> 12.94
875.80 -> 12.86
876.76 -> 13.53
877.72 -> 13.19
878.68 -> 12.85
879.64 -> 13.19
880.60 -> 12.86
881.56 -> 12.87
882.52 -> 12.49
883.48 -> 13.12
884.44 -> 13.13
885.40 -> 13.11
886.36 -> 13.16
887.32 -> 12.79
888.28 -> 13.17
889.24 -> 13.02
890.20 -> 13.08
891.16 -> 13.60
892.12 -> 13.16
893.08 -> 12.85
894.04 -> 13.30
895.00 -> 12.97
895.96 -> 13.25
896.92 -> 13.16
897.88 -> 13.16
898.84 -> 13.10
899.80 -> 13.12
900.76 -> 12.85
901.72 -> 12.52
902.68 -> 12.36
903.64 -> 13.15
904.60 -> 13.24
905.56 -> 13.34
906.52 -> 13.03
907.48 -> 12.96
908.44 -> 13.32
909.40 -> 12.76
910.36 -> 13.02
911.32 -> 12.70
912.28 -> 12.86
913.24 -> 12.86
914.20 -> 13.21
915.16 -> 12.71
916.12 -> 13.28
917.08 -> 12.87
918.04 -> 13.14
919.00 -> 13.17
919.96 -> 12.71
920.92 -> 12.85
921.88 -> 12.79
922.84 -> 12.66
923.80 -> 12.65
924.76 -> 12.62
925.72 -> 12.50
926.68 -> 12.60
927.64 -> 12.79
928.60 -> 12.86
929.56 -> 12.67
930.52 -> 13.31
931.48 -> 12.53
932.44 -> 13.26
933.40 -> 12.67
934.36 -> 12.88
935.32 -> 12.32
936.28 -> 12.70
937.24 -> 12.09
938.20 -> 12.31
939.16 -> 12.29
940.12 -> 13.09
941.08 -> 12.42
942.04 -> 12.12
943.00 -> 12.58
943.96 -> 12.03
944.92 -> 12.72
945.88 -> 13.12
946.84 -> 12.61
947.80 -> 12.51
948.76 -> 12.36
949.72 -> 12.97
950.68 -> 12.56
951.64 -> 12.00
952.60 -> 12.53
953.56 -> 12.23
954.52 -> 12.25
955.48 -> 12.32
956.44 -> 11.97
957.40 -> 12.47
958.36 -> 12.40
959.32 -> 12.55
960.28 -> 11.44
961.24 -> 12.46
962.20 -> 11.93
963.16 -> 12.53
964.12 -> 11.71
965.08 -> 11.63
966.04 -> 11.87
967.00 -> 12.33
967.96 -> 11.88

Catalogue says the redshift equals 0.00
